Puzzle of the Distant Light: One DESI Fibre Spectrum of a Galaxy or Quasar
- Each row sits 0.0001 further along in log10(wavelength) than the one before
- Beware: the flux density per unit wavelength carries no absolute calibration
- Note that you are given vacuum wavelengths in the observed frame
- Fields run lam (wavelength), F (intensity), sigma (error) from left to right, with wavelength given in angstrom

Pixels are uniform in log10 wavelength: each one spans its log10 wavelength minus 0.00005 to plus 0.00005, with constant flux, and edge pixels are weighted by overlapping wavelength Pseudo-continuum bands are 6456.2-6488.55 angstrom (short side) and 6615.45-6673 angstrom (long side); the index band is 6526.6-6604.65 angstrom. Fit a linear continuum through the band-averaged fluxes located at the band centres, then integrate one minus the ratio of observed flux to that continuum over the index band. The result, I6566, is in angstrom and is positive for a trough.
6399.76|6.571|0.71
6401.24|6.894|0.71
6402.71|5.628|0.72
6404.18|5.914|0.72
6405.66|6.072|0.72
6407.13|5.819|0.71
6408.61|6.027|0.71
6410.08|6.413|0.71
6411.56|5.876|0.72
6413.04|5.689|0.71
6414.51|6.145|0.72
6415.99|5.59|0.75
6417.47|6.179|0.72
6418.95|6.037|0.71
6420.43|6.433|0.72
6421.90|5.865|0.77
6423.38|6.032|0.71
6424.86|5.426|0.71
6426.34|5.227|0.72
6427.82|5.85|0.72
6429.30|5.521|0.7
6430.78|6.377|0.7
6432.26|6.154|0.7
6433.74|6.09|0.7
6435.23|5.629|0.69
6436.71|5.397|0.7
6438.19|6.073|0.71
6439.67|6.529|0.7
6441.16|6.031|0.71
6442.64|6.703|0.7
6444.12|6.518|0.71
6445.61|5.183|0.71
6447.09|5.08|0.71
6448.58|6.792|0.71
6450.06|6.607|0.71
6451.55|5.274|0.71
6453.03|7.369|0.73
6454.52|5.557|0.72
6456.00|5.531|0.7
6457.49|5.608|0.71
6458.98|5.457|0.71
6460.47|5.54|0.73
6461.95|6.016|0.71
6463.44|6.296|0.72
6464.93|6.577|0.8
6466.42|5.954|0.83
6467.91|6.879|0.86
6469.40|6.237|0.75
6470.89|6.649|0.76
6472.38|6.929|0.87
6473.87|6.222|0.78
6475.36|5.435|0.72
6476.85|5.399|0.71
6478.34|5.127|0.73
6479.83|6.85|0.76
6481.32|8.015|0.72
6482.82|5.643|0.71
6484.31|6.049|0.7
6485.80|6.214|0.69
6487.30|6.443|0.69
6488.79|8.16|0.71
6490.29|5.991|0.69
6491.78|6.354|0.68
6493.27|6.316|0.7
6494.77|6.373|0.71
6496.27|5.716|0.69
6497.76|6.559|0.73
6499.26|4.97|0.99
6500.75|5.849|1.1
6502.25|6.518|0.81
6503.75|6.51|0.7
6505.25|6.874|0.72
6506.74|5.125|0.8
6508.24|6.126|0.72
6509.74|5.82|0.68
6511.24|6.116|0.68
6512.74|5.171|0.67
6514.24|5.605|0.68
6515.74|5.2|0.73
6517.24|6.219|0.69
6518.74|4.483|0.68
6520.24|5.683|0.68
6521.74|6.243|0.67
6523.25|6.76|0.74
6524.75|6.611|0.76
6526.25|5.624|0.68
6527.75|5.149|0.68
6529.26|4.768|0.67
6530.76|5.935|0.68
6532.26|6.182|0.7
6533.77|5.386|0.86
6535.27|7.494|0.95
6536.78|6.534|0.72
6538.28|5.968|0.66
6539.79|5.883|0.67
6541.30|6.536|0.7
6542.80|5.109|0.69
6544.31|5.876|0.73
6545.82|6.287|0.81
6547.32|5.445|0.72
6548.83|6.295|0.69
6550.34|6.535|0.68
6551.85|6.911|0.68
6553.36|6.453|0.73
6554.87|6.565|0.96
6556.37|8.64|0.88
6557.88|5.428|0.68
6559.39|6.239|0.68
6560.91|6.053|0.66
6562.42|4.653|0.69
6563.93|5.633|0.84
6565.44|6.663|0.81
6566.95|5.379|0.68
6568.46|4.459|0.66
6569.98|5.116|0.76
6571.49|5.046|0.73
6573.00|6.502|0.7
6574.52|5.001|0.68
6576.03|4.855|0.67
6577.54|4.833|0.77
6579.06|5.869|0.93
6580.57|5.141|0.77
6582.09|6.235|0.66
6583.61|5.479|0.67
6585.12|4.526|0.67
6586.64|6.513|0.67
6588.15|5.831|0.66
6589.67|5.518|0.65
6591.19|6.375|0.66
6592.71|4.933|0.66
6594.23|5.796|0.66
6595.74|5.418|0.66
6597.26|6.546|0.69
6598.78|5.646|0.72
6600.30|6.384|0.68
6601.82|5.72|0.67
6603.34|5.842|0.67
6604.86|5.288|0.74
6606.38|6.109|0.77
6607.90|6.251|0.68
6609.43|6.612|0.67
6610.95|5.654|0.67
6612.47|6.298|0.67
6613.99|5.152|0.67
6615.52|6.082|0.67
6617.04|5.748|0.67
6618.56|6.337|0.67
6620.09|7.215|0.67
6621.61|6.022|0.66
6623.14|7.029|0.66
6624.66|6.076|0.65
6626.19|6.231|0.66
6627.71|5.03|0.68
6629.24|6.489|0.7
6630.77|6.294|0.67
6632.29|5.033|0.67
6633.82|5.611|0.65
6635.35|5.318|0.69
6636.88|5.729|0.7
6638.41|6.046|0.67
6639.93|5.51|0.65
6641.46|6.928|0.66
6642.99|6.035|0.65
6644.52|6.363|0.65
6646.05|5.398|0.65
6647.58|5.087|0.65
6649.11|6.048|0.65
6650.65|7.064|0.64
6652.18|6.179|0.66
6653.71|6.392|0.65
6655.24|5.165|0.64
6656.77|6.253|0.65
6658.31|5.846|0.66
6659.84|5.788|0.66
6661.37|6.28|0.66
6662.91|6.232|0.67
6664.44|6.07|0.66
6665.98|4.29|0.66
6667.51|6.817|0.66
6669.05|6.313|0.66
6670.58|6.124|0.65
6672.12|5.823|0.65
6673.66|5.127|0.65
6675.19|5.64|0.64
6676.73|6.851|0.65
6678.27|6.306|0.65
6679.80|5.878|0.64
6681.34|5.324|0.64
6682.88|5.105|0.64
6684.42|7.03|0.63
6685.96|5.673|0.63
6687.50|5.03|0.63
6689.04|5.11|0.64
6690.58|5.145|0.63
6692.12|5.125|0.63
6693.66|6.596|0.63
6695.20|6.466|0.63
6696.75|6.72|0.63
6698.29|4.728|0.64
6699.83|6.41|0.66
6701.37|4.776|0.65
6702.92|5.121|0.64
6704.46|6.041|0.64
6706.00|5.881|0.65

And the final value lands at 3.3 angstrom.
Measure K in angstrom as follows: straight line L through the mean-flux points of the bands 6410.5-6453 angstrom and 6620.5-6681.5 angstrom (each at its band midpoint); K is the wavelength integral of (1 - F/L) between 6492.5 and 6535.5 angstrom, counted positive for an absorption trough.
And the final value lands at 0.5 angstrom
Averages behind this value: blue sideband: 5.97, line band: 5.89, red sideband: 5.96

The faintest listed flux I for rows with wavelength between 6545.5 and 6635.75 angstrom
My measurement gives 4.459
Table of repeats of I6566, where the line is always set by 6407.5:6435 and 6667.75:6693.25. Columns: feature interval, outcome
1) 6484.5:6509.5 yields -1.5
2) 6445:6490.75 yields -2.1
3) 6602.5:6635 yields -1.2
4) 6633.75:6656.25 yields -0.6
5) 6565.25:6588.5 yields 1.6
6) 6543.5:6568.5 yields -1.2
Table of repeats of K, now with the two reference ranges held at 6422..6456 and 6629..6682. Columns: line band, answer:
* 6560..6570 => 0.82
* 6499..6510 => -0.14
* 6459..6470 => -0.38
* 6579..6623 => 0.29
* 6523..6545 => -0.08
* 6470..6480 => -0.15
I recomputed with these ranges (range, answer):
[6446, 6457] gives 5.08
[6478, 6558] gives 4.483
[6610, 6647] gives 5.03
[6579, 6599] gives 4.526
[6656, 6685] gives 4.29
